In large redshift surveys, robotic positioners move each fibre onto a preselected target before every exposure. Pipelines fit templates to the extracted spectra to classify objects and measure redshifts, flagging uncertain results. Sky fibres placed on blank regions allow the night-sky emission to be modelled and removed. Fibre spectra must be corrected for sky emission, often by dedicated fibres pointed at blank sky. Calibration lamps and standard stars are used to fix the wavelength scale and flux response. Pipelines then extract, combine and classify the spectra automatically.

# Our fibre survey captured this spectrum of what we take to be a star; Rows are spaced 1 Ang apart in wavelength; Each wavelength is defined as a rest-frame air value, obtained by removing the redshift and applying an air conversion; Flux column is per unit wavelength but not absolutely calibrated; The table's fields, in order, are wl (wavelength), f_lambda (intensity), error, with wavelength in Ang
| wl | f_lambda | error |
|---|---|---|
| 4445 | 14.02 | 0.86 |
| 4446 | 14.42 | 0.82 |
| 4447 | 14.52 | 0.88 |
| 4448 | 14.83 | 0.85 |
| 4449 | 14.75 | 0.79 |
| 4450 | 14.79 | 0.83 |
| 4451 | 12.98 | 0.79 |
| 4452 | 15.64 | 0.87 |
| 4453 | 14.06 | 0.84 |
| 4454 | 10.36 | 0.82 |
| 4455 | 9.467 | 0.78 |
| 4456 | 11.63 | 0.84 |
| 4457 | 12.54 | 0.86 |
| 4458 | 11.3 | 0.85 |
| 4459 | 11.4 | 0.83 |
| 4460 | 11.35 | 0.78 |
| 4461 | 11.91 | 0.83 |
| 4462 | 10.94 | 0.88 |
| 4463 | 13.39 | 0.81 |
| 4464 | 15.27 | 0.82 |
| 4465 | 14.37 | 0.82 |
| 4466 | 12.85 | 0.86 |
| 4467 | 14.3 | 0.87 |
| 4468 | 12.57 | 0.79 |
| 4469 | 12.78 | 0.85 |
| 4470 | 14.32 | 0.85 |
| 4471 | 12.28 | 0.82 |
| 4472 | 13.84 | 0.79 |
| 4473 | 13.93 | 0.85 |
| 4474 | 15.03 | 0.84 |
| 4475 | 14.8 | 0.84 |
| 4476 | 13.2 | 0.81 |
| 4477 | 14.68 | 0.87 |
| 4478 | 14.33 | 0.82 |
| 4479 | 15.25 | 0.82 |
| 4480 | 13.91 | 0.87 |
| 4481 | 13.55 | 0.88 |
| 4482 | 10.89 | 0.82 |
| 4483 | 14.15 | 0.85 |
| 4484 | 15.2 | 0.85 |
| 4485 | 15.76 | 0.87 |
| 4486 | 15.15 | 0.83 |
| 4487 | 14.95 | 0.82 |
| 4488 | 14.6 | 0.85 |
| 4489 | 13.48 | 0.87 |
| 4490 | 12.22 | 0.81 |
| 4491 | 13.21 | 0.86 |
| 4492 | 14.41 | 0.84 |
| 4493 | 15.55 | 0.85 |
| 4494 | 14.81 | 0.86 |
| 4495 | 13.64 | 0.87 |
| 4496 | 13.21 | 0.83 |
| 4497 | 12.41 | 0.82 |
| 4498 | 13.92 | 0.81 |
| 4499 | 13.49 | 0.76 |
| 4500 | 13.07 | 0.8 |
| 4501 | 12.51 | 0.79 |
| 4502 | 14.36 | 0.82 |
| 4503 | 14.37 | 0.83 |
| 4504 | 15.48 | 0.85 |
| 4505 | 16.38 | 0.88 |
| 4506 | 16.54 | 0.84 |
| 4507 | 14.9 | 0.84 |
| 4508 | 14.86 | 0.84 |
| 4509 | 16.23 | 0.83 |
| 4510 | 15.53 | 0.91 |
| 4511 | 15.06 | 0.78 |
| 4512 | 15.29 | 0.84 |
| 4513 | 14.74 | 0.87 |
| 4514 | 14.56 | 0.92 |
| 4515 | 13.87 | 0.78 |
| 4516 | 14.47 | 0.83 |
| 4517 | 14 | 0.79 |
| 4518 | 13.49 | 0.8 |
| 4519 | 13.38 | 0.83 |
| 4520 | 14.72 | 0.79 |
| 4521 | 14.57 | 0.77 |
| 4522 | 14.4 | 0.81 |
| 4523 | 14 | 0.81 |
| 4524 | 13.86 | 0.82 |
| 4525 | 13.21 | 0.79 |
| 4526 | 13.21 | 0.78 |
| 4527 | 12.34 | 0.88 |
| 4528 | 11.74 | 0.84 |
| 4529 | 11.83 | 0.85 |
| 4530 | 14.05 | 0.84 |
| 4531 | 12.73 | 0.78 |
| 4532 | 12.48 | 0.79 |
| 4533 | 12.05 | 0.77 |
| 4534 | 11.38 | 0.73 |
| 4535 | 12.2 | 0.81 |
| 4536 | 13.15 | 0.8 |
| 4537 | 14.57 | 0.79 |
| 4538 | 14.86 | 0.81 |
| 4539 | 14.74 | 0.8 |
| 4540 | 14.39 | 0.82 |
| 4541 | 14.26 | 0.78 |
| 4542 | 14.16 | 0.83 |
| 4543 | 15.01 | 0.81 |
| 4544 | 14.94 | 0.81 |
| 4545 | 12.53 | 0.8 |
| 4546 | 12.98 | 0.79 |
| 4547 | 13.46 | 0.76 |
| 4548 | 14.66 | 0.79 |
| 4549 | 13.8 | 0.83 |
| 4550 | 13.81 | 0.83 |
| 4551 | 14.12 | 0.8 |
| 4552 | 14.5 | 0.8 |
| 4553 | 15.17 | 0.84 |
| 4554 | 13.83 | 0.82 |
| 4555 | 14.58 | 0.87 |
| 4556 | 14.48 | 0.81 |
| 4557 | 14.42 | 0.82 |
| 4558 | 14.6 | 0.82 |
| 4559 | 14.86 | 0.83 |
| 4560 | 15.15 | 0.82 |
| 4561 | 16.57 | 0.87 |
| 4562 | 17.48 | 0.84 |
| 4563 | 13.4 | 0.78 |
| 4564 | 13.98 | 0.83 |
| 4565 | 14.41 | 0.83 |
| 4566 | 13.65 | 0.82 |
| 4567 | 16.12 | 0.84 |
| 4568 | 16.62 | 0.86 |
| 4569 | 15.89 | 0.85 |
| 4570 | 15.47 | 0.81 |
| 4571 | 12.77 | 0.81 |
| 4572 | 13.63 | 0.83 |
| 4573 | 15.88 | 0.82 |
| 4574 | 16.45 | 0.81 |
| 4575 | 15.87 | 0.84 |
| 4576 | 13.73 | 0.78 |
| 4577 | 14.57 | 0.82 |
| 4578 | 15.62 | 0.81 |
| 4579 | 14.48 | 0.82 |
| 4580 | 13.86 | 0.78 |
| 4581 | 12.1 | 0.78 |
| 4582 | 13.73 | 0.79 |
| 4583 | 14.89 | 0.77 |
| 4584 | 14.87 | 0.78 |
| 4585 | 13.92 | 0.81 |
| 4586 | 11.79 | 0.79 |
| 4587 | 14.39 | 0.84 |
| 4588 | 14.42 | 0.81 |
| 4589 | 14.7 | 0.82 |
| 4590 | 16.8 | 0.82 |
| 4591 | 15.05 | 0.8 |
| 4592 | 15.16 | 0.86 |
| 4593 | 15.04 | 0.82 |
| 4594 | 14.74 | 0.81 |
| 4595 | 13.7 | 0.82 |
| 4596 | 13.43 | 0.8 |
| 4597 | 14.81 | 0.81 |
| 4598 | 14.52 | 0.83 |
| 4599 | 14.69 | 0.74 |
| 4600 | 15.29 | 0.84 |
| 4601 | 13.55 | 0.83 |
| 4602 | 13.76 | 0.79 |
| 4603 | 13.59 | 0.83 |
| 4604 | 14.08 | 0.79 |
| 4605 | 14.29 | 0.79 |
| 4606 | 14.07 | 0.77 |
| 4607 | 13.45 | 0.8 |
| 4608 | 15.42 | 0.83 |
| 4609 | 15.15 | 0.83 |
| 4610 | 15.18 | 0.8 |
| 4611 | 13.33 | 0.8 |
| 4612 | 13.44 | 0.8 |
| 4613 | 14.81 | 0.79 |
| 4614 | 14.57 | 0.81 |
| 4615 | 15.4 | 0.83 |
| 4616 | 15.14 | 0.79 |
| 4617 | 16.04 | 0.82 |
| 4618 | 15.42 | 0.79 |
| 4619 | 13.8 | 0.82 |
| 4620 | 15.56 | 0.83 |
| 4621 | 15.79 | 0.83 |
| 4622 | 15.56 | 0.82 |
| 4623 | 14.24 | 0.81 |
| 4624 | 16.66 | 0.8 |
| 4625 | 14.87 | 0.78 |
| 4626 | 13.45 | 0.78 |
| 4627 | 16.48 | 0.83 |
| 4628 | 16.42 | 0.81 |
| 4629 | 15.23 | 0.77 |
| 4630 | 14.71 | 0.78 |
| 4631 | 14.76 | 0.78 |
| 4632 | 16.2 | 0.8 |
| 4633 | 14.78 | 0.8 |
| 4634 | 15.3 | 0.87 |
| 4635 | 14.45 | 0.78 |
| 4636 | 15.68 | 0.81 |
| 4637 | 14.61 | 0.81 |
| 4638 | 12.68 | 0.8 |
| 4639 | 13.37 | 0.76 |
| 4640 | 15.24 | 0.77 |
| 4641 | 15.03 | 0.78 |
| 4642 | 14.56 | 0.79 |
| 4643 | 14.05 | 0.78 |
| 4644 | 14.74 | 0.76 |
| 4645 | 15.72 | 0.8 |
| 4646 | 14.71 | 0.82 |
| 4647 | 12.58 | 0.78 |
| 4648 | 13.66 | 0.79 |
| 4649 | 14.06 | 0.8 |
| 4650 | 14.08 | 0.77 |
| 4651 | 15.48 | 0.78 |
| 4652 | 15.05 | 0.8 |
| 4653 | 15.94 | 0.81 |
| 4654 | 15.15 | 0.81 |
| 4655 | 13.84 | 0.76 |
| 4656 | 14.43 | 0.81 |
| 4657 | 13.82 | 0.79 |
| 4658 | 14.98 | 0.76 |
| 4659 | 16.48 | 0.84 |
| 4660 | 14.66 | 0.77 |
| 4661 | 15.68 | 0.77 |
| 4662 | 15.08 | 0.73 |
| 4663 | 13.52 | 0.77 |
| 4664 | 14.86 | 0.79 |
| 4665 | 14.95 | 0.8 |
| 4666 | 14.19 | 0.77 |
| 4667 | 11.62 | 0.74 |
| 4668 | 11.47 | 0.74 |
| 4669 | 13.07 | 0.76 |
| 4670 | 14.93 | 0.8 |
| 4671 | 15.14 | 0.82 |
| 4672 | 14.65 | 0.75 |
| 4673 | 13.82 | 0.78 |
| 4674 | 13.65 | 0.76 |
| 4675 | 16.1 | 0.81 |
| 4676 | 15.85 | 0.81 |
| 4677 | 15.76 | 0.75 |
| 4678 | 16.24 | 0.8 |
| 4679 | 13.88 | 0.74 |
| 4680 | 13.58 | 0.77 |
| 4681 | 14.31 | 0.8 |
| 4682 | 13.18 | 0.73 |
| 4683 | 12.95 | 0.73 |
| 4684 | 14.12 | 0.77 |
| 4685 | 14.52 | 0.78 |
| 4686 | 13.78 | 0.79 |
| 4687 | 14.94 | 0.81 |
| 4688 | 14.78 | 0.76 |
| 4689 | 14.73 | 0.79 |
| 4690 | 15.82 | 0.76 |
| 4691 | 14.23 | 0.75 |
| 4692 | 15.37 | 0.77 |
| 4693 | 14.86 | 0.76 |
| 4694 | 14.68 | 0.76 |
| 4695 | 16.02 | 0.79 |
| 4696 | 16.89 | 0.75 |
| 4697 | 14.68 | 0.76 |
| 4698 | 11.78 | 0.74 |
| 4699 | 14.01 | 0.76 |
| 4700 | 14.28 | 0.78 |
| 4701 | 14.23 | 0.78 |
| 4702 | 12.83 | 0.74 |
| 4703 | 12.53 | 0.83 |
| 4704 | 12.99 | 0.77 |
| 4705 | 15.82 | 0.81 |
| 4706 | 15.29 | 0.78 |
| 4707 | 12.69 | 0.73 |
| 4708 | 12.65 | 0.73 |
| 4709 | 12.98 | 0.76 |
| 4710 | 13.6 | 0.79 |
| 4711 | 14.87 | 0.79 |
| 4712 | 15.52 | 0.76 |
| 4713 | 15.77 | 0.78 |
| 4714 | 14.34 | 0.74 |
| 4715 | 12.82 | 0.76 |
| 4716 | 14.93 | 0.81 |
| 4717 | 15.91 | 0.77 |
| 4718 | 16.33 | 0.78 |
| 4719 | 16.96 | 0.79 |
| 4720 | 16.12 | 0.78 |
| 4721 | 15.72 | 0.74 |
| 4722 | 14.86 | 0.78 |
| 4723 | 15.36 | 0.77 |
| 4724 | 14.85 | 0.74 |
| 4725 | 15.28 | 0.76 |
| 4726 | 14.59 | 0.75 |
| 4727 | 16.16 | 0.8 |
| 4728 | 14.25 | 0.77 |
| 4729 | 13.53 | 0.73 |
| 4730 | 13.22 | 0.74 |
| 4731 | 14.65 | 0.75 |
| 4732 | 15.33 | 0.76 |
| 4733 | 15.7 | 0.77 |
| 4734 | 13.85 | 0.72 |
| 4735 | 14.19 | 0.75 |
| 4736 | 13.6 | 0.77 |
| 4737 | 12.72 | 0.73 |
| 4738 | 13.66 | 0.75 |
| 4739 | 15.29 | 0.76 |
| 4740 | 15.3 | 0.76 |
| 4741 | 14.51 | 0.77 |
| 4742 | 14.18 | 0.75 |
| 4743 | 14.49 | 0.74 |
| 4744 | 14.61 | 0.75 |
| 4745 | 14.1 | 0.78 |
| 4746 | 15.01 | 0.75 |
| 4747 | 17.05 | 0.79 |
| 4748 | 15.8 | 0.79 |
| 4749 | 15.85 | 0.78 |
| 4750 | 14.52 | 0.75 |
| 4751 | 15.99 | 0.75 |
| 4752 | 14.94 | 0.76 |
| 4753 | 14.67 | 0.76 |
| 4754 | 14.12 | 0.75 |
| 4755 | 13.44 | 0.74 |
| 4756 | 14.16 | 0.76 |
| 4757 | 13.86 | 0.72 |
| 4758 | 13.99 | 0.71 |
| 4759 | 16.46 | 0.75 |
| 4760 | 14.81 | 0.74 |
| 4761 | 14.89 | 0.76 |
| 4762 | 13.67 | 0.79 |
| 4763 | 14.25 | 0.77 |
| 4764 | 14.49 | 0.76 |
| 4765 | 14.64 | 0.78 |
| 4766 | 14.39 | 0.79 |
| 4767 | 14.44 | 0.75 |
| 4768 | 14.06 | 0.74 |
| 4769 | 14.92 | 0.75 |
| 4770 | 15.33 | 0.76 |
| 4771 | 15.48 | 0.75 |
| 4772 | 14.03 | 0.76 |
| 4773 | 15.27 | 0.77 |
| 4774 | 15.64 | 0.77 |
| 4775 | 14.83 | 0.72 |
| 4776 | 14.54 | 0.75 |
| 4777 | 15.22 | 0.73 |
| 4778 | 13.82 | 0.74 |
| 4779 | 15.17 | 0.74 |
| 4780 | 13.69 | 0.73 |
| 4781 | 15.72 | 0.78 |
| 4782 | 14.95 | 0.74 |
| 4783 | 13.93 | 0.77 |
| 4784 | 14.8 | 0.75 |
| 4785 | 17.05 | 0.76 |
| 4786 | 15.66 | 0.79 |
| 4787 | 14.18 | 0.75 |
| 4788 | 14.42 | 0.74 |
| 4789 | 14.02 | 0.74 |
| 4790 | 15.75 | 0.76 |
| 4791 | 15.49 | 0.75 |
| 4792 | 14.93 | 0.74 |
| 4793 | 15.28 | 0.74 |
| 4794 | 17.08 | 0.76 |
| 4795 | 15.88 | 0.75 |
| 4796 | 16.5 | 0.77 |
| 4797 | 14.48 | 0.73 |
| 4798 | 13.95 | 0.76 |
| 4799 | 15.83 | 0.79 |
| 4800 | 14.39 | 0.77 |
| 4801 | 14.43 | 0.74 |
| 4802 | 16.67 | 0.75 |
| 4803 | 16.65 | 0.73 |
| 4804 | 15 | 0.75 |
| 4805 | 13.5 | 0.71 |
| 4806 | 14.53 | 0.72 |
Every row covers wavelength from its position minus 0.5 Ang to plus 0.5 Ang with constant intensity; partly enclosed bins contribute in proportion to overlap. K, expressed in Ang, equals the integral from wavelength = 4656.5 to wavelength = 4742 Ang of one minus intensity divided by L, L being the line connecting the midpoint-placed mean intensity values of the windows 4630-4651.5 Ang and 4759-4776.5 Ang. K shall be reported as 0.77 Ang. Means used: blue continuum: 14.6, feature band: 14.5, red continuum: 14.7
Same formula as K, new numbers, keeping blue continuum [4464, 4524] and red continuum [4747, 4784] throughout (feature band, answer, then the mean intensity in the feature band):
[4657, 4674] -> 0.3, 14.3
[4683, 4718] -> 0.5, 14.4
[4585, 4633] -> -1.0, 14.7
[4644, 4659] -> -0.1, 14.6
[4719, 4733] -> -0.3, 15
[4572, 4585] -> -0.2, 14.6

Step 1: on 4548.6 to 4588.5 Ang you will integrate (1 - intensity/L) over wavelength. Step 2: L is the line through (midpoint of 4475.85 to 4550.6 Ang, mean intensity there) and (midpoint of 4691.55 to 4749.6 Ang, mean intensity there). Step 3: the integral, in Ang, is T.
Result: -1.22 Ang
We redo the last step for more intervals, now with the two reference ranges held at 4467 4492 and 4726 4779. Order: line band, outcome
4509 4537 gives 0.8 Ang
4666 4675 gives 0.4 Ang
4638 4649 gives 0.1 Ang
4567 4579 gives -0.8 Ang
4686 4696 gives -0.4 Ang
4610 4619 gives -0.3 Ang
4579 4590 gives 0.1 Ang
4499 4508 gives -0.4 Ang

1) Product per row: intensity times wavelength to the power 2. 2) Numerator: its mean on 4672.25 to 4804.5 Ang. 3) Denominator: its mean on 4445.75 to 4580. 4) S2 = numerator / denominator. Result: 1.16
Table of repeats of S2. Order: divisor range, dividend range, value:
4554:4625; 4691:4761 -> 1.06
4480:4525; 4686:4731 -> 1.12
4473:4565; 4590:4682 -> 1.09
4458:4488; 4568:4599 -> 1.12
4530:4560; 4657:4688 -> 1.09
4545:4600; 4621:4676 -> 1.04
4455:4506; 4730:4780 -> 1.21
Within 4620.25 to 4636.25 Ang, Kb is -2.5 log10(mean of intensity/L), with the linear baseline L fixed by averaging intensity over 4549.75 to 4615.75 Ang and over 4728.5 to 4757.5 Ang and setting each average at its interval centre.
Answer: -0.05 mag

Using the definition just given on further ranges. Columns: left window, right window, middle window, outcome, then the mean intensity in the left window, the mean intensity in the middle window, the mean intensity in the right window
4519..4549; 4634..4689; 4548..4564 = -0.08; 13.5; 14.7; 14.4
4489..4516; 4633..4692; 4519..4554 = 0.06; 14.4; 13.6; 14.5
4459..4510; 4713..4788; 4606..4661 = -0.03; 14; 14.8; 14.8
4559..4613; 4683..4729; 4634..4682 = 0.01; 14.6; 14.5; 14.6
